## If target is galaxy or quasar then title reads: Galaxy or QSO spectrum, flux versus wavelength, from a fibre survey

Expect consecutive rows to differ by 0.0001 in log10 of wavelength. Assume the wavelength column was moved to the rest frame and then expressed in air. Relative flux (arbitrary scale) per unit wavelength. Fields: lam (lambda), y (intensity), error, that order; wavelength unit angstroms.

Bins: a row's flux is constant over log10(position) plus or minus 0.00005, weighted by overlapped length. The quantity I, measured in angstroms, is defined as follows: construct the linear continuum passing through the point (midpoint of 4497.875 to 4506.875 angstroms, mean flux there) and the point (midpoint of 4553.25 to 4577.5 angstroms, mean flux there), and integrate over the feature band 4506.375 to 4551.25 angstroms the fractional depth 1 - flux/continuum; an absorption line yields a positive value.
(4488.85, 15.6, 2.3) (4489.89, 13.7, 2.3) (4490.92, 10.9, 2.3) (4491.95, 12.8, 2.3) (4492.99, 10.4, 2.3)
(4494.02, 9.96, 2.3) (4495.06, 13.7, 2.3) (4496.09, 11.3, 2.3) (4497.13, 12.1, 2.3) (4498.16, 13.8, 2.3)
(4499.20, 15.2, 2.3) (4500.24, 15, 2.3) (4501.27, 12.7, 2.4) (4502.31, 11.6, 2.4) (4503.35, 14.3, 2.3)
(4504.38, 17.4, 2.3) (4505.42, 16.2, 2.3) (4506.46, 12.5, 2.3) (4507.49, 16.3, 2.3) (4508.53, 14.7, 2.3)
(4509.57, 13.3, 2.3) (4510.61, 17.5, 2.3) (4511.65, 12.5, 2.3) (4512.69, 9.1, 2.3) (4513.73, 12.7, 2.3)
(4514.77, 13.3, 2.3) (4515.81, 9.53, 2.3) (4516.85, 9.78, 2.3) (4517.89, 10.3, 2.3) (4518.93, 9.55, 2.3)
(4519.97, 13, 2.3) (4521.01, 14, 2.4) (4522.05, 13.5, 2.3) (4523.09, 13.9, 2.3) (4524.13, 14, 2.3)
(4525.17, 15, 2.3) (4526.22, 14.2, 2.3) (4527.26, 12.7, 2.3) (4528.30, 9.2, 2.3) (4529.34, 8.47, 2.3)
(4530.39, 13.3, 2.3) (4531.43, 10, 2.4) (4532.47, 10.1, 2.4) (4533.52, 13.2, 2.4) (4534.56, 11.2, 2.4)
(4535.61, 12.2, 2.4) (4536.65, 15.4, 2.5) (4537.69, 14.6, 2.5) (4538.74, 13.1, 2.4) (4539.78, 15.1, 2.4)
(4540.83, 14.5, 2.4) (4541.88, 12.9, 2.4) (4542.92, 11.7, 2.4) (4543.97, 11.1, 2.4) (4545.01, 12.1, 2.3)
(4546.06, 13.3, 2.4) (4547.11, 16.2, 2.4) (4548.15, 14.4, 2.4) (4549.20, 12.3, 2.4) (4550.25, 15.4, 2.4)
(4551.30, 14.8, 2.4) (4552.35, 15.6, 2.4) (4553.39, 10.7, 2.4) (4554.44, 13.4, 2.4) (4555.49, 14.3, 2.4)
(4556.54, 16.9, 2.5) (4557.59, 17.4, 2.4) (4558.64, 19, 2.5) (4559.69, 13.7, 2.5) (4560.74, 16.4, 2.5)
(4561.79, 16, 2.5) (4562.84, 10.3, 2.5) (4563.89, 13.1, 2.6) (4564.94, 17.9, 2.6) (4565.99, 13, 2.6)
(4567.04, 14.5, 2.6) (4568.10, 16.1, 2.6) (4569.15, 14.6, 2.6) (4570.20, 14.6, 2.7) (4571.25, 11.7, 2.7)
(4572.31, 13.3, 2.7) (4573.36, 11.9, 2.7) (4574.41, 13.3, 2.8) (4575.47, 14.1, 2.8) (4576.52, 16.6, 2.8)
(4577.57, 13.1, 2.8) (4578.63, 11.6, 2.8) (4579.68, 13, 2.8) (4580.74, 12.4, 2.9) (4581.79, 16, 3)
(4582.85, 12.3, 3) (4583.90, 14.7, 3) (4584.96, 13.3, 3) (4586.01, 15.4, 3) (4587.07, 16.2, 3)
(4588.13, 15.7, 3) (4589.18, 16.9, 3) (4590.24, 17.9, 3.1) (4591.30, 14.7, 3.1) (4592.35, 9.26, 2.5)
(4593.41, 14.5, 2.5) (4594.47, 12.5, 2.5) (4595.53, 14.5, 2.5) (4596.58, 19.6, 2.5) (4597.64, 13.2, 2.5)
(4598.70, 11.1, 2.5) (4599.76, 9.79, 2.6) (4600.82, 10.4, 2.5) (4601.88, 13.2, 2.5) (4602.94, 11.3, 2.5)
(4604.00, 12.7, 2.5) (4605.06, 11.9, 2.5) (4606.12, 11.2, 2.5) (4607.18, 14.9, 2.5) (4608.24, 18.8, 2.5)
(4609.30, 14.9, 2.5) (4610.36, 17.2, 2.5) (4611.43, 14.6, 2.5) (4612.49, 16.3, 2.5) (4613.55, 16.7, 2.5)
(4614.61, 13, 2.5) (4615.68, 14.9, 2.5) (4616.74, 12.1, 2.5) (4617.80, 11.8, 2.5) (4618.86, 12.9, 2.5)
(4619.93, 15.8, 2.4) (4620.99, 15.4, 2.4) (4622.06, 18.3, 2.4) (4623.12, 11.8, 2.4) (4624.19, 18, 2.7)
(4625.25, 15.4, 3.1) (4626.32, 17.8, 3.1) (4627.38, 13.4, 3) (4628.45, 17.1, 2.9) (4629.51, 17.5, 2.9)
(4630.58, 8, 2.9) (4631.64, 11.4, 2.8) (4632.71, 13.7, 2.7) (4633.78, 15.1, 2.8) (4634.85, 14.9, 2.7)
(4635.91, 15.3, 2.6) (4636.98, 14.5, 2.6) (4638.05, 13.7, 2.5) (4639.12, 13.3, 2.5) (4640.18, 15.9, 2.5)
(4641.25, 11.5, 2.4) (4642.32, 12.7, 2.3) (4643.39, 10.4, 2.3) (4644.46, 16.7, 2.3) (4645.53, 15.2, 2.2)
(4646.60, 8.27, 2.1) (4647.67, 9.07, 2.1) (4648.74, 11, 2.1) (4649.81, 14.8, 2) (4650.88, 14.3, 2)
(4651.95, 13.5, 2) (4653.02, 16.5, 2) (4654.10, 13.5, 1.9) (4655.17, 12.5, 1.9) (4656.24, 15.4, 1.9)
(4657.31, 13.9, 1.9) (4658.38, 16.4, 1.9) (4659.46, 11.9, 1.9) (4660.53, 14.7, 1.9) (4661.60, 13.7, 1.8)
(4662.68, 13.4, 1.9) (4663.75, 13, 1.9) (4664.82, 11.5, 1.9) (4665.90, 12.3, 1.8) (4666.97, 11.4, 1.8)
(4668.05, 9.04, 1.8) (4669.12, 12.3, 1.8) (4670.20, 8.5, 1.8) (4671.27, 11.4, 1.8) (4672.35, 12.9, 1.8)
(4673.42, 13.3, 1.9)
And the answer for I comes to 4.9 angstroms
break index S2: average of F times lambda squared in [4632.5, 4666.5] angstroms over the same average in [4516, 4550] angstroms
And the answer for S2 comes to 1.1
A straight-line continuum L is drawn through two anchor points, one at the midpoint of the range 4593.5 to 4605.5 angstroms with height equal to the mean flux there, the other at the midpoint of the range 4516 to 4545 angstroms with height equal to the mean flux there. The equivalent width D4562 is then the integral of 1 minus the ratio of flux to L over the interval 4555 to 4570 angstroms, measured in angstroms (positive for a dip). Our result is -3.1 angstroms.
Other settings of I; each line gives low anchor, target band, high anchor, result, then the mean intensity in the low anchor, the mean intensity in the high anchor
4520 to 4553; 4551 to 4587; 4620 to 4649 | -2.4 angstroms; 13.1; 14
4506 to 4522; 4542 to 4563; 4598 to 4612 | -2.4 angstroms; 12.6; 13.2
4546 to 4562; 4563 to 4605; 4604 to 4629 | 3.3 angstroms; 15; 14.9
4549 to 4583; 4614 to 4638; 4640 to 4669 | -1.9 angstroms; 14.3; 13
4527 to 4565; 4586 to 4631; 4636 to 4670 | -3.8 angstroms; 13.5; 13.1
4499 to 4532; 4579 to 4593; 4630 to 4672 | -1.6 angstroms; 12.9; 12.9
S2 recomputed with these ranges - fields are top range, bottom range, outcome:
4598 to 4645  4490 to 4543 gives 1.14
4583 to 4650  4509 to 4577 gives 1.08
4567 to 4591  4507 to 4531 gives 1.17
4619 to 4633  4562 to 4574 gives 1.10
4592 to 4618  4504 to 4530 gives 1.10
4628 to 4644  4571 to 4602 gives 1.01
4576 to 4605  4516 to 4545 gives 1.14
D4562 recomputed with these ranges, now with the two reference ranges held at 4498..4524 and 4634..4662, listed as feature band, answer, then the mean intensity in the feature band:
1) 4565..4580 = -0.4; 13.8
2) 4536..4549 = -0.3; 13.7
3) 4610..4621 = -0.8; 14.5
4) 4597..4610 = 0.6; 12.9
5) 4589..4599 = -0.7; 14.4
